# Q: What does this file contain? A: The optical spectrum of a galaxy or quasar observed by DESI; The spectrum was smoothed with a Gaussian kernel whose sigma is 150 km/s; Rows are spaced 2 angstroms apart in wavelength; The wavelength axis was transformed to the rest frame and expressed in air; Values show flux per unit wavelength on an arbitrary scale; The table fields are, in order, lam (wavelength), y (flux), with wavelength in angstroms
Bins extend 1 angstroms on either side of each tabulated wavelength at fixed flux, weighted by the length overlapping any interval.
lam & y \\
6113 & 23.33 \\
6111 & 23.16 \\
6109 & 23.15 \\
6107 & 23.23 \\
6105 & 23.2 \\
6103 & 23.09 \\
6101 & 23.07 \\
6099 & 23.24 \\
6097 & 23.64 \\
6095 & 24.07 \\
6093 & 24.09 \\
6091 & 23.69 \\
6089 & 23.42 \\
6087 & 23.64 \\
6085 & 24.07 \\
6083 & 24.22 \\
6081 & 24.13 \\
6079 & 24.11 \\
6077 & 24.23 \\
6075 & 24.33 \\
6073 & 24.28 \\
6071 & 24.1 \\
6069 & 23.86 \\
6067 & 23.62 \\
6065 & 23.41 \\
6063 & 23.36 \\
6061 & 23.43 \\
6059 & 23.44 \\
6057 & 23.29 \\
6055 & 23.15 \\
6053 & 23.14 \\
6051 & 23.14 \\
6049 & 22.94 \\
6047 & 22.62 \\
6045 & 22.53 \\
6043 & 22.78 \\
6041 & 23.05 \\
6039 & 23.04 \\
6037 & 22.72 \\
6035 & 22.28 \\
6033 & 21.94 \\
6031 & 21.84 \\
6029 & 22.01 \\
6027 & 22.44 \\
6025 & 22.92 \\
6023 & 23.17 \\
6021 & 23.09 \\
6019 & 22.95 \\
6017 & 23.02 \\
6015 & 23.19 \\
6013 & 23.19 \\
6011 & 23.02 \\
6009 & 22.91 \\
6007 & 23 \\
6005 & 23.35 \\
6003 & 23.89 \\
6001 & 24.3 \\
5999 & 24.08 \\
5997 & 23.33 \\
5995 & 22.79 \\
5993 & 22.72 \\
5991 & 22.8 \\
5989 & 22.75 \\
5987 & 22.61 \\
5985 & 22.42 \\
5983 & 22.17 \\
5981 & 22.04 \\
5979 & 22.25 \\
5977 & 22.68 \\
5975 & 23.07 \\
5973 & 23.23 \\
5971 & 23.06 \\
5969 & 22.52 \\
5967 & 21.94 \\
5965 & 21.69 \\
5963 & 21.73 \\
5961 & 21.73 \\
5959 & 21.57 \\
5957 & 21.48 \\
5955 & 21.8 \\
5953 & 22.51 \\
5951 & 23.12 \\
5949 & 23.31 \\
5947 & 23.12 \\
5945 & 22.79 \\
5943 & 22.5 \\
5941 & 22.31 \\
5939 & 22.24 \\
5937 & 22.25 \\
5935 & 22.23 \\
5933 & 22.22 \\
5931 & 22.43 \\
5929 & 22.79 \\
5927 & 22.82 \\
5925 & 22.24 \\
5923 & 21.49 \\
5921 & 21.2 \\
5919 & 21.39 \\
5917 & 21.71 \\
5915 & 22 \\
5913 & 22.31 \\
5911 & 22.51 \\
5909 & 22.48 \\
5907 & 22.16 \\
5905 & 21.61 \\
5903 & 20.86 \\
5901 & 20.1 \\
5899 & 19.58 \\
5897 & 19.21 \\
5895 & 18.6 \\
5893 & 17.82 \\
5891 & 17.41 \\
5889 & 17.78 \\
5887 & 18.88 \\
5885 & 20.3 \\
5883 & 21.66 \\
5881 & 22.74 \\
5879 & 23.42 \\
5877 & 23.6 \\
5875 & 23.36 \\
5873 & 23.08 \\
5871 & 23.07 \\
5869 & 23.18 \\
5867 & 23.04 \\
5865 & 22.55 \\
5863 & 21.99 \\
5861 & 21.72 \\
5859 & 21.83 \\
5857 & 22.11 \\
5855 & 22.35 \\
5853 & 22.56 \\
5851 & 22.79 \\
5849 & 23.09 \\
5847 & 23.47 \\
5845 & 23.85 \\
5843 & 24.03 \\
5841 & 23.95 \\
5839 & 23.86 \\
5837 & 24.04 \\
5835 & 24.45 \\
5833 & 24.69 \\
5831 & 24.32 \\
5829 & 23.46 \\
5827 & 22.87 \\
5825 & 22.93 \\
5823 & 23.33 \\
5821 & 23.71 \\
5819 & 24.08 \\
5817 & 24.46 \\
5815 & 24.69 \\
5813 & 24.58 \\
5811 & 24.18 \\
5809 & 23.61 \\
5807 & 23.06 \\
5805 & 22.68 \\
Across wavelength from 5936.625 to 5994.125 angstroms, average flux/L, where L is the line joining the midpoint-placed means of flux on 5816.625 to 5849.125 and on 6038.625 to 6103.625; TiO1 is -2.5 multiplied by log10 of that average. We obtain 0.06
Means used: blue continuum 23.8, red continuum 23.5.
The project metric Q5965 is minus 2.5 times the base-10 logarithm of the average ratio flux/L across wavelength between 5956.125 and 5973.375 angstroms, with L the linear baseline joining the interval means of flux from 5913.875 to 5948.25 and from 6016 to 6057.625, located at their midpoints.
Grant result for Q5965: 0.02 mag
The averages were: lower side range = 22.2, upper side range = 22.8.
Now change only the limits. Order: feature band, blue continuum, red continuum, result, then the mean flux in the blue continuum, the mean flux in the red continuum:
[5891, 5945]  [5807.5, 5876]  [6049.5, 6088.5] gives 0.10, 23.4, 23.7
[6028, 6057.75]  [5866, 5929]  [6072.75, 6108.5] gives 0.02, 21.4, 23.7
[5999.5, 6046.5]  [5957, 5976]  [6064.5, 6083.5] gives 0.01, 22.2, 24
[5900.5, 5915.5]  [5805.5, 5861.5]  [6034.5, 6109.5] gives 0.08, 23.5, 23.5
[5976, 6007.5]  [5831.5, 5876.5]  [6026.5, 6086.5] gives 0.01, 23.2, 23.3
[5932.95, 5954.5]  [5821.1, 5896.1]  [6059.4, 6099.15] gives 0.02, 22.4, 23.9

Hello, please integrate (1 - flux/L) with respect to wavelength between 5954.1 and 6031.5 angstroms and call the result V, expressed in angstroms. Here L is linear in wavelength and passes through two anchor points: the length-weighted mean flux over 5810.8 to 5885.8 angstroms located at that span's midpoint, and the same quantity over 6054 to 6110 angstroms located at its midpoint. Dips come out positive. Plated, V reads 2.7 angstroms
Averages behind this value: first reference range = 23.2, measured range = 22.7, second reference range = 23.7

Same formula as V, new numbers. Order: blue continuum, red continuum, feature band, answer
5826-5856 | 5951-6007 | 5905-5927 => 1.04 angstroms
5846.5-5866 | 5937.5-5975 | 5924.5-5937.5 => -0.03 angstroms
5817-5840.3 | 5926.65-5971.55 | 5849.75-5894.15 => 3.07 angstroms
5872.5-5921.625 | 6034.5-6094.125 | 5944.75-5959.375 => -0.44 angstroms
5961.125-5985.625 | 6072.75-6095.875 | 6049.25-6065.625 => 0.24 angstroms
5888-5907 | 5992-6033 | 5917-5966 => -3.38 angstroms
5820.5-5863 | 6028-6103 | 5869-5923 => 4.95 angstroms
